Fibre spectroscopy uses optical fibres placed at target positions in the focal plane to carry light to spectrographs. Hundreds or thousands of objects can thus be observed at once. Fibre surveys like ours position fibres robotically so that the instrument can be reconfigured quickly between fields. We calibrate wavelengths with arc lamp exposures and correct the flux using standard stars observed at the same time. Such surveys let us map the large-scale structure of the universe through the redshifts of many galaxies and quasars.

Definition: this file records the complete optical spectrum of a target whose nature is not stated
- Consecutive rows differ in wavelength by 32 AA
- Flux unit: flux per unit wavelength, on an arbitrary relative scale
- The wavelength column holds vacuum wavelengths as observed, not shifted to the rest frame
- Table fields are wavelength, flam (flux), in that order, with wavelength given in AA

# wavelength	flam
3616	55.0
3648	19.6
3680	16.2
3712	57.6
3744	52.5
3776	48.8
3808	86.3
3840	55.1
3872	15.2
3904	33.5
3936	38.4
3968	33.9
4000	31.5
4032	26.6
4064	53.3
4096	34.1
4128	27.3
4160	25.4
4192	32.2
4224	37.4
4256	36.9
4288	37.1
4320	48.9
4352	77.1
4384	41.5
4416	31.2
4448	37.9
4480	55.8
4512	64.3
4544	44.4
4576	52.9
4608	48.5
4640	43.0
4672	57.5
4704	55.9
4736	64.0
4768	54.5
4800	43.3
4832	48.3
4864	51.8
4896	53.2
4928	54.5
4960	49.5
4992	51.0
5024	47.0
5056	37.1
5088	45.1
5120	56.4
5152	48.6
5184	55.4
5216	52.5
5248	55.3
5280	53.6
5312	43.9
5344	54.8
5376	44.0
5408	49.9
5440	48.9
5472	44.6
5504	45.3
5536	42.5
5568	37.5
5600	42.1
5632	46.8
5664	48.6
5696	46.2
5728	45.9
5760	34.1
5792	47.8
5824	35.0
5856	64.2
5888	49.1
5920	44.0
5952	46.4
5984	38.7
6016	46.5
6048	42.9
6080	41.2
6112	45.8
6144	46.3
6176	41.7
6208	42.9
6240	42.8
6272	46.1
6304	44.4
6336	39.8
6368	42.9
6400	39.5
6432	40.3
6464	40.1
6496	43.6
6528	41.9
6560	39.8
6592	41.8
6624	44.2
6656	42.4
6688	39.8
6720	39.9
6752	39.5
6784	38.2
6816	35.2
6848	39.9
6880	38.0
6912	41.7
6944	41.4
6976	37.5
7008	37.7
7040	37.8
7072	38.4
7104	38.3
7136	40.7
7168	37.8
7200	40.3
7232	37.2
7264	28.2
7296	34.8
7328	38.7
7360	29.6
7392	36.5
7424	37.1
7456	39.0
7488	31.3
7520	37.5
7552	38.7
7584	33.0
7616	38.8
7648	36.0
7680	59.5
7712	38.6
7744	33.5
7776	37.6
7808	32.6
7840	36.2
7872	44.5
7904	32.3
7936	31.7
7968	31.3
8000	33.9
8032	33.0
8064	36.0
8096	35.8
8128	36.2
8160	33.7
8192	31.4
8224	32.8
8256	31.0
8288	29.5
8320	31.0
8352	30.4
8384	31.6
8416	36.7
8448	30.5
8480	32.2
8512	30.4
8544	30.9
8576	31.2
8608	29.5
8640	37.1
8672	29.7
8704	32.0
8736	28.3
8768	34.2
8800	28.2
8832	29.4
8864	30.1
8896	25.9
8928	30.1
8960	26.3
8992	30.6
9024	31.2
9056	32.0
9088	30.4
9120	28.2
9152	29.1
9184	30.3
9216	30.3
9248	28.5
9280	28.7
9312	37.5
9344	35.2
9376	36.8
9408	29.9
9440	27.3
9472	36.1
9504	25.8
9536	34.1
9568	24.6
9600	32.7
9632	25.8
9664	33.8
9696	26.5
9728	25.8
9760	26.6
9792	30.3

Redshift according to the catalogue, 0.17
